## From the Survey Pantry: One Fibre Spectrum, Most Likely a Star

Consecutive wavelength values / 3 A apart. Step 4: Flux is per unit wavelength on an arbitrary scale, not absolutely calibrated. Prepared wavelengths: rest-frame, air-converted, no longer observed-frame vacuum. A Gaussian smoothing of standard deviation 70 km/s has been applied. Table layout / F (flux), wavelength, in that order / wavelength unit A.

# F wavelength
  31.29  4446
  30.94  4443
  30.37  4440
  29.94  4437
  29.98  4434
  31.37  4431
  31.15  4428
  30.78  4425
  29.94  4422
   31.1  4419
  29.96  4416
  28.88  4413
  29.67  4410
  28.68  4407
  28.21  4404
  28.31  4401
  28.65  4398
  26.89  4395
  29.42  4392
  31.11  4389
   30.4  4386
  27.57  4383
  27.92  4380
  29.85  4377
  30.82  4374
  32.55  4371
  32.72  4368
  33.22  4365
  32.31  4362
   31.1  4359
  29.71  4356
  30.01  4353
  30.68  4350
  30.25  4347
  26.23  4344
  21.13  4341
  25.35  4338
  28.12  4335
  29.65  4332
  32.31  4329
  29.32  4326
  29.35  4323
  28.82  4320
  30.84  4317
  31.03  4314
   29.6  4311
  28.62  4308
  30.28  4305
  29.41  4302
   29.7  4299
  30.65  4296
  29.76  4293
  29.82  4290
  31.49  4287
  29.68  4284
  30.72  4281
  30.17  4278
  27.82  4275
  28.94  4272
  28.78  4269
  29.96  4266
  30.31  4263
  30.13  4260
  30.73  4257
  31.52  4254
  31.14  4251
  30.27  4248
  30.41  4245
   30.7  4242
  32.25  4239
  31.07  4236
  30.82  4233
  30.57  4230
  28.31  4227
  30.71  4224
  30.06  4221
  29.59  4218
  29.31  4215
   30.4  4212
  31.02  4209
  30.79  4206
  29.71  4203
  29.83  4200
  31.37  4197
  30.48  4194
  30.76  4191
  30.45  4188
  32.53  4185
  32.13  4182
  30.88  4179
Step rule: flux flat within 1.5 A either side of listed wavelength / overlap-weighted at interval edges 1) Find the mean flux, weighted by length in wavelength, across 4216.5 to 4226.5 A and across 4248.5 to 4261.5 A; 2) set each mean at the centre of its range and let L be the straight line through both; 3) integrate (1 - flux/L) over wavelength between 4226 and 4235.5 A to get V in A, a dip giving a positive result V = 0.0 A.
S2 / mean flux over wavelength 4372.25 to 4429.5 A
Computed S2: 29.5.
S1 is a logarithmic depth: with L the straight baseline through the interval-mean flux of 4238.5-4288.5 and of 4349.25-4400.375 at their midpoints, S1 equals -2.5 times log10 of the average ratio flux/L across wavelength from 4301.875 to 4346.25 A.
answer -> 0.06 mag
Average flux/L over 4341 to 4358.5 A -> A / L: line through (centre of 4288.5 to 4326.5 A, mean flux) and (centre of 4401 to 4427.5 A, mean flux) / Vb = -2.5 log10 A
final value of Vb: 0.04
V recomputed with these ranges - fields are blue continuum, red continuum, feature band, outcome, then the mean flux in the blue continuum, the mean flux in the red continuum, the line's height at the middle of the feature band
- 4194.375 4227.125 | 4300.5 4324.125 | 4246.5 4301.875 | -0.29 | 30.2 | 29.8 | 29.9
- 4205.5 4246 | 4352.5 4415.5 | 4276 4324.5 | 0.33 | 30.4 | 29.9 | 30.2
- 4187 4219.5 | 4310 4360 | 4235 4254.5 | -0.72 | 30.3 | 29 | 29.9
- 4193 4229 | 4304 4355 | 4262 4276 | 0.17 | 30.1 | 28.9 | 29.5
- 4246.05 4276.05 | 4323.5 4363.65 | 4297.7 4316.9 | -0.28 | 30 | 29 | 29.4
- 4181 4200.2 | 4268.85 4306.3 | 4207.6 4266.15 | 0.06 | 31.1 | 29.8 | 30.5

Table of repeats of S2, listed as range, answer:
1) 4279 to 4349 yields 29.2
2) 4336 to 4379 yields 29.7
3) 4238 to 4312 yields 30.1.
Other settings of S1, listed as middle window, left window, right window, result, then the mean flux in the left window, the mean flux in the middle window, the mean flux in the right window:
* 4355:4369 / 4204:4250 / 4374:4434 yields -0.08 mag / 30.4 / 31.9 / 29.5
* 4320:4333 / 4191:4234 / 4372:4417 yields -0.02 mag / 30.2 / 30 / 29.1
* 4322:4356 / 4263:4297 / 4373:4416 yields 0.04 mag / 29.8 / 28.4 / 29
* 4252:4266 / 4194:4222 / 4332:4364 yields -0.03 mag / 30.2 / 30.6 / 28.6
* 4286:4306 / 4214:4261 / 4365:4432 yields 0.01 mag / 30.5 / 30.1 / 29.9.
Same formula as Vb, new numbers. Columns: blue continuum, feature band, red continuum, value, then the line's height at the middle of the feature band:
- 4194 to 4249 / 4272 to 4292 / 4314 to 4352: -0.016 mag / 29.4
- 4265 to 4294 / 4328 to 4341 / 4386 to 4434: 0.070 mag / 29.7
